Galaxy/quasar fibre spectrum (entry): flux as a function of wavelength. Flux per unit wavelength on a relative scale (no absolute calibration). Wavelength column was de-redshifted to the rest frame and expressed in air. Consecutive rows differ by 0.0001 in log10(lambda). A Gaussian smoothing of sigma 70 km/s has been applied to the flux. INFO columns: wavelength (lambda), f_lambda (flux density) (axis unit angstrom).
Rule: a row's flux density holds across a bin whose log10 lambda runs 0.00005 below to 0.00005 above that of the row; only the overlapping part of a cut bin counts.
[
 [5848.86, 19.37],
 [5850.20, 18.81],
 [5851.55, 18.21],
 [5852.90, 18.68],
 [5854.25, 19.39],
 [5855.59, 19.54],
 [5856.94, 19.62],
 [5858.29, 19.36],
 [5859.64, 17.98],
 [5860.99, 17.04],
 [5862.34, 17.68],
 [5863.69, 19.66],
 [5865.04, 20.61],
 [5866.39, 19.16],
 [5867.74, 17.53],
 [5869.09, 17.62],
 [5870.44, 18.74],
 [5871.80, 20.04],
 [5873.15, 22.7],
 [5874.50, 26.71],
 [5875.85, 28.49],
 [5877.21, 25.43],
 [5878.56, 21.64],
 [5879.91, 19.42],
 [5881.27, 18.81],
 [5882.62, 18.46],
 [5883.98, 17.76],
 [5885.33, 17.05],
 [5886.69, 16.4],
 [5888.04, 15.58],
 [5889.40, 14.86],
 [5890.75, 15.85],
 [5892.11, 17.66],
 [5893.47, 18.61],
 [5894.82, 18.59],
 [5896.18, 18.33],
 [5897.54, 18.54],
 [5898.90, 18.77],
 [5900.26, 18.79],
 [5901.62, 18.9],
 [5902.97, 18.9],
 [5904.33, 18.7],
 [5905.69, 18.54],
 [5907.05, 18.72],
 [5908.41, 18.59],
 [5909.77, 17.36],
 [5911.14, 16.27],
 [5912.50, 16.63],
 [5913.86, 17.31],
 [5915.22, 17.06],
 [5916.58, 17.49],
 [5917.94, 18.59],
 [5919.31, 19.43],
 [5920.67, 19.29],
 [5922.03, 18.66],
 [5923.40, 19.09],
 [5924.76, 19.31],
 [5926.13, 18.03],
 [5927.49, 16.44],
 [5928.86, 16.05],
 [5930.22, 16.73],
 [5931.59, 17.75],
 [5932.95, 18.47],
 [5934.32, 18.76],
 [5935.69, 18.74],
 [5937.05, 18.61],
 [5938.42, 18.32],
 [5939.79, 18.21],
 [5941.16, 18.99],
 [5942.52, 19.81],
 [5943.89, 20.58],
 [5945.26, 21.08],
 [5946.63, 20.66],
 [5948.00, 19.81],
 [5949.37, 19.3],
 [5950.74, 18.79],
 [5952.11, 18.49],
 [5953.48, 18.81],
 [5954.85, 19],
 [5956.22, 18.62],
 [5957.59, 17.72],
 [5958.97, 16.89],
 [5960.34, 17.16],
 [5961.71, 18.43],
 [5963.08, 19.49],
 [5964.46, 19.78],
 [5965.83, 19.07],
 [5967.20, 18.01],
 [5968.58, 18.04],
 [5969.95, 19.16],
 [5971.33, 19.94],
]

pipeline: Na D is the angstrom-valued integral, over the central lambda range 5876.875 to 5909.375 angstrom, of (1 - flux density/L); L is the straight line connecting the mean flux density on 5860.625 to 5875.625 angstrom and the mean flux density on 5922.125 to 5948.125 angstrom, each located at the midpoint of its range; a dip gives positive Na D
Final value 2.0 angstrom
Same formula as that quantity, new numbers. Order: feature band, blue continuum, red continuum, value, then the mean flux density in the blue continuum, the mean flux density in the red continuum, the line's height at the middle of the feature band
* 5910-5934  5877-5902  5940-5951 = 1.7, 18.3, 19.9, 19.2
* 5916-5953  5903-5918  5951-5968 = -1.3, 17.8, 18.5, 18.1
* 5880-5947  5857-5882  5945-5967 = 5.0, 20.5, 18.9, 19.7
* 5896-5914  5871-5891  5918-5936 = 0.8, 20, 18.2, 19.1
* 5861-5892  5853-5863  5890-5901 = -1.8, 18.7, 18.1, 18.4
